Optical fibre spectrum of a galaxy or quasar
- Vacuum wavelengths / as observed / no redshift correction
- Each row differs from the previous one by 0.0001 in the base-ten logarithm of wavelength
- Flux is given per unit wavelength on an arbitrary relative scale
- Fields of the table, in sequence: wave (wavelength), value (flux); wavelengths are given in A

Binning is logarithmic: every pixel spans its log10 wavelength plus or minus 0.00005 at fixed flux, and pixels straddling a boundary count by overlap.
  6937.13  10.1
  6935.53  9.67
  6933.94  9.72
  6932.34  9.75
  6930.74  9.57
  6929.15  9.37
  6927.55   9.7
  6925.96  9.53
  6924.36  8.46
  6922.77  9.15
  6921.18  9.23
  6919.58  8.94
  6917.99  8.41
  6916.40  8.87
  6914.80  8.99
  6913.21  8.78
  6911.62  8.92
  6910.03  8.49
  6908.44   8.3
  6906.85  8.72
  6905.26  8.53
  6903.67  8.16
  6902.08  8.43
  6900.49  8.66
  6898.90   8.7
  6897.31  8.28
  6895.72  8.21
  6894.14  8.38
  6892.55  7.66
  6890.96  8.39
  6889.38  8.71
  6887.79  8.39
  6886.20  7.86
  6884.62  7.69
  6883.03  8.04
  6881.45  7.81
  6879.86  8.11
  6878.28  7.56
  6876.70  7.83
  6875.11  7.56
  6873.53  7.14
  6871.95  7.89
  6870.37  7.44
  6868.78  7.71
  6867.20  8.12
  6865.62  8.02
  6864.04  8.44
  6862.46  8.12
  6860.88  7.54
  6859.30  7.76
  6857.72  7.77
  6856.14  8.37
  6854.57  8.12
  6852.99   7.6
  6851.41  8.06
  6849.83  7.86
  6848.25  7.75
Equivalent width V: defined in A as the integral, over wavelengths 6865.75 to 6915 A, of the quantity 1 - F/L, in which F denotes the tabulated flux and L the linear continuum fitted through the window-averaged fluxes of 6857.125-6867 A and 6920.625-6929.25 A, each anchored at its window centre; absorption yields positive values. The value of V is 2.1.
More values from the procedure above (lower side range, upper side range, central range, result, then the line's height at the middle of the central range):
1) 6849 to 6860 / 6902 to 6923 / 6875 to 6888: 0.67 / 8.29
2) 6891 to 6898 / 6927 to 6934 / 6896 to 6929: 0.41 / 8.88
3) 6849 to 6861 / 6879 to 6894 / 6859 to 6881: 0.50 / 7.99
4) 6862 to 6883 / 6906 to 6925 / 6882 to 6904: 0.08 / 8.28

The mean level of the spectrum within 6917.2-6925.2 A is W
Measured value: 8.84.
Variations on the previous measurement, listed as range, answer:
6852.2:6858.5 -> 7.97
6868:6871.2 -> 7.56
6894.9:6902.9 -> 8.46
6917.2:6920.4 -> 8.67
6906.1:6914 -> 8.65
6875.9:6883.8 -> 7.87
